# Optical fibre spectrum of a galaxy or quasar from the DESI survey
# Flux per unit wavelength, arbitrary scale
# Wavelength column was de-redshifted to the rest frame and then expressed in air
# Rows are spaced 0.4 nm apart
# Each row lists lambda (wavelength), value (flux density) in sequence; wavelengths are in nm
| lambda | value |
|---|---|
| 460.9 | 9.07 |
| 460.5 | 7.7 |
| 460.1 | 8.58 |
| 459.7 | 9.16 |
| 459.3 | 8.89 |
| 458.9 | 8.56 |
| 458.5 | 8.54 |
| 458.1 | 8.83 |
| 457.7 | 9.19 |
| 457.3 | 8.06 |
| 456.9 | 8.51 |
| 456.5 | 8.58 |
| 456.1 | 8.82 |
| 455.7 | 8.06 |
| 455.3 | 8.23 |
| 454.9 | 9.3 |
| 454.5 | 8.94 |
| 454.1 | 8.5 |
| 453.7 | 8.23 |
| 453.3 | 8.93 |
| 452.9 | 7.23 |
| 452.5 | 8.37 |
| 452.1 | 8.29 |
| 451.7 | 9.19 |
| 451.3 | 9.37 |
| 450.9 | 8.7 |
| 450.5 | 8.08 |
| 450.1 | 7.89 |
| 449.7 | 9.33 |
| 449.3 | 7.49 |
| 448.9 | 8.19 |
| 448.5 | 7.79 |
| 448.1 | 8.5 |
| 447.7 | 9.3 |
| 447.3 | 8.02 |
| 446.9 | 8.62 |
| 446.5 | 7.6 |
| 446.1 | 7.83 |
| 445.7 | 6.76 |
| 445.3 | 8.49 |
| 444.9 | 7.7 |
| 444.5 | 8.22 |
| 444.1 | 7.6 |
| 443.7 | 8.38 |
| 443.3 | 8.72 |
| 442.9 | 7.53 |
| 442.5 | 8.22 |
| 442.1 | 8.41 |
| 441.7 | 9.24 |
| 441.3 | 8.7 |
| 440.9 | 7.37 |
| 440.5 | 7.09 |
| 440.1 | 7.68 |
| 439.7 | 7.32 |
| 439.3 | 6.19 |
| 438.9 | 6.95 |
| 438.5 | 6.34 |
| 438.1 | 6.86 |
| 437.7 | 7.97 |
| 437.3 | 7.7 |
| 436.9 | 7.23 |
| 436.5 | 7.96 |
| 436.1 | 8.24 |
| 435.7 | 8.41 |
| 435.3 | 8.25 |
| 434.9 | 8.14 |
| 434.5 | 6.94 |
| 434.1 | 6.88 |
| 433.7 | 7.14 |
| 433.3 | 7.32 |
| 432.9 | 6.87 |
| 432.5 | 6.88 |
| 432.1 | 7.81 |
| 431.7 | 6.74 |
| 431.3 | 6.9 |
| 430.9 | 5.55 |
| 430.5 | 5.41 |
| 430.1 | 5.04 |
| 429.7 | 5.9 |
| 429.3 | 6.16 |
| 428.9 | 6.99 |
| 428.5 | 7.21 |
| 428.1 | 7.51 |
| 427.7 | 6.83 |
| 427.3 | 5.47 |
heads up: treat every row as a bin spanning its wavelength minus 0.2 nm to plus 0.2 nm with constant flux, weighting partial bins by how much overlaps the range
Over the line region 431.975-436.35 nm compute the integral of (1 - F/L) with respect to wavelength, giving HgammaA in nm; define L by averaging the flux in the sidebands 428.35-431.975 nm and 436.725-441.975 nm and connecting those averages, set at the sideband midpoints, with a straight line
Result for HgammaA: -0.50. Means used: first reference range 6.23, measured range 7.53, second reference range 7.45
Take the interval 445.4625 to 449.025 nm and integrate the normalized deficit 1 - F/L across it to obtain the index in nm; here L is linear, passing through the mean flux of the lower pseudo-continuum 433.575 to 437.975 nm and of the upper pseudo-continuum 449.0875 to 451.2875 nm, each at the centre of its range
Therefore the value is 0.079 nm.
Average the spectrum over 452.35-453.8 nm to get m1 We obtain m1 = 8.18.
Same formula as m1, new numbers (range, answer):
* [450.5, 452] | 8.9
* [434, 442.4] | 7.63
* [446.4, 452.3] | 8.44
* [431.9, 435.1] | 7.25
